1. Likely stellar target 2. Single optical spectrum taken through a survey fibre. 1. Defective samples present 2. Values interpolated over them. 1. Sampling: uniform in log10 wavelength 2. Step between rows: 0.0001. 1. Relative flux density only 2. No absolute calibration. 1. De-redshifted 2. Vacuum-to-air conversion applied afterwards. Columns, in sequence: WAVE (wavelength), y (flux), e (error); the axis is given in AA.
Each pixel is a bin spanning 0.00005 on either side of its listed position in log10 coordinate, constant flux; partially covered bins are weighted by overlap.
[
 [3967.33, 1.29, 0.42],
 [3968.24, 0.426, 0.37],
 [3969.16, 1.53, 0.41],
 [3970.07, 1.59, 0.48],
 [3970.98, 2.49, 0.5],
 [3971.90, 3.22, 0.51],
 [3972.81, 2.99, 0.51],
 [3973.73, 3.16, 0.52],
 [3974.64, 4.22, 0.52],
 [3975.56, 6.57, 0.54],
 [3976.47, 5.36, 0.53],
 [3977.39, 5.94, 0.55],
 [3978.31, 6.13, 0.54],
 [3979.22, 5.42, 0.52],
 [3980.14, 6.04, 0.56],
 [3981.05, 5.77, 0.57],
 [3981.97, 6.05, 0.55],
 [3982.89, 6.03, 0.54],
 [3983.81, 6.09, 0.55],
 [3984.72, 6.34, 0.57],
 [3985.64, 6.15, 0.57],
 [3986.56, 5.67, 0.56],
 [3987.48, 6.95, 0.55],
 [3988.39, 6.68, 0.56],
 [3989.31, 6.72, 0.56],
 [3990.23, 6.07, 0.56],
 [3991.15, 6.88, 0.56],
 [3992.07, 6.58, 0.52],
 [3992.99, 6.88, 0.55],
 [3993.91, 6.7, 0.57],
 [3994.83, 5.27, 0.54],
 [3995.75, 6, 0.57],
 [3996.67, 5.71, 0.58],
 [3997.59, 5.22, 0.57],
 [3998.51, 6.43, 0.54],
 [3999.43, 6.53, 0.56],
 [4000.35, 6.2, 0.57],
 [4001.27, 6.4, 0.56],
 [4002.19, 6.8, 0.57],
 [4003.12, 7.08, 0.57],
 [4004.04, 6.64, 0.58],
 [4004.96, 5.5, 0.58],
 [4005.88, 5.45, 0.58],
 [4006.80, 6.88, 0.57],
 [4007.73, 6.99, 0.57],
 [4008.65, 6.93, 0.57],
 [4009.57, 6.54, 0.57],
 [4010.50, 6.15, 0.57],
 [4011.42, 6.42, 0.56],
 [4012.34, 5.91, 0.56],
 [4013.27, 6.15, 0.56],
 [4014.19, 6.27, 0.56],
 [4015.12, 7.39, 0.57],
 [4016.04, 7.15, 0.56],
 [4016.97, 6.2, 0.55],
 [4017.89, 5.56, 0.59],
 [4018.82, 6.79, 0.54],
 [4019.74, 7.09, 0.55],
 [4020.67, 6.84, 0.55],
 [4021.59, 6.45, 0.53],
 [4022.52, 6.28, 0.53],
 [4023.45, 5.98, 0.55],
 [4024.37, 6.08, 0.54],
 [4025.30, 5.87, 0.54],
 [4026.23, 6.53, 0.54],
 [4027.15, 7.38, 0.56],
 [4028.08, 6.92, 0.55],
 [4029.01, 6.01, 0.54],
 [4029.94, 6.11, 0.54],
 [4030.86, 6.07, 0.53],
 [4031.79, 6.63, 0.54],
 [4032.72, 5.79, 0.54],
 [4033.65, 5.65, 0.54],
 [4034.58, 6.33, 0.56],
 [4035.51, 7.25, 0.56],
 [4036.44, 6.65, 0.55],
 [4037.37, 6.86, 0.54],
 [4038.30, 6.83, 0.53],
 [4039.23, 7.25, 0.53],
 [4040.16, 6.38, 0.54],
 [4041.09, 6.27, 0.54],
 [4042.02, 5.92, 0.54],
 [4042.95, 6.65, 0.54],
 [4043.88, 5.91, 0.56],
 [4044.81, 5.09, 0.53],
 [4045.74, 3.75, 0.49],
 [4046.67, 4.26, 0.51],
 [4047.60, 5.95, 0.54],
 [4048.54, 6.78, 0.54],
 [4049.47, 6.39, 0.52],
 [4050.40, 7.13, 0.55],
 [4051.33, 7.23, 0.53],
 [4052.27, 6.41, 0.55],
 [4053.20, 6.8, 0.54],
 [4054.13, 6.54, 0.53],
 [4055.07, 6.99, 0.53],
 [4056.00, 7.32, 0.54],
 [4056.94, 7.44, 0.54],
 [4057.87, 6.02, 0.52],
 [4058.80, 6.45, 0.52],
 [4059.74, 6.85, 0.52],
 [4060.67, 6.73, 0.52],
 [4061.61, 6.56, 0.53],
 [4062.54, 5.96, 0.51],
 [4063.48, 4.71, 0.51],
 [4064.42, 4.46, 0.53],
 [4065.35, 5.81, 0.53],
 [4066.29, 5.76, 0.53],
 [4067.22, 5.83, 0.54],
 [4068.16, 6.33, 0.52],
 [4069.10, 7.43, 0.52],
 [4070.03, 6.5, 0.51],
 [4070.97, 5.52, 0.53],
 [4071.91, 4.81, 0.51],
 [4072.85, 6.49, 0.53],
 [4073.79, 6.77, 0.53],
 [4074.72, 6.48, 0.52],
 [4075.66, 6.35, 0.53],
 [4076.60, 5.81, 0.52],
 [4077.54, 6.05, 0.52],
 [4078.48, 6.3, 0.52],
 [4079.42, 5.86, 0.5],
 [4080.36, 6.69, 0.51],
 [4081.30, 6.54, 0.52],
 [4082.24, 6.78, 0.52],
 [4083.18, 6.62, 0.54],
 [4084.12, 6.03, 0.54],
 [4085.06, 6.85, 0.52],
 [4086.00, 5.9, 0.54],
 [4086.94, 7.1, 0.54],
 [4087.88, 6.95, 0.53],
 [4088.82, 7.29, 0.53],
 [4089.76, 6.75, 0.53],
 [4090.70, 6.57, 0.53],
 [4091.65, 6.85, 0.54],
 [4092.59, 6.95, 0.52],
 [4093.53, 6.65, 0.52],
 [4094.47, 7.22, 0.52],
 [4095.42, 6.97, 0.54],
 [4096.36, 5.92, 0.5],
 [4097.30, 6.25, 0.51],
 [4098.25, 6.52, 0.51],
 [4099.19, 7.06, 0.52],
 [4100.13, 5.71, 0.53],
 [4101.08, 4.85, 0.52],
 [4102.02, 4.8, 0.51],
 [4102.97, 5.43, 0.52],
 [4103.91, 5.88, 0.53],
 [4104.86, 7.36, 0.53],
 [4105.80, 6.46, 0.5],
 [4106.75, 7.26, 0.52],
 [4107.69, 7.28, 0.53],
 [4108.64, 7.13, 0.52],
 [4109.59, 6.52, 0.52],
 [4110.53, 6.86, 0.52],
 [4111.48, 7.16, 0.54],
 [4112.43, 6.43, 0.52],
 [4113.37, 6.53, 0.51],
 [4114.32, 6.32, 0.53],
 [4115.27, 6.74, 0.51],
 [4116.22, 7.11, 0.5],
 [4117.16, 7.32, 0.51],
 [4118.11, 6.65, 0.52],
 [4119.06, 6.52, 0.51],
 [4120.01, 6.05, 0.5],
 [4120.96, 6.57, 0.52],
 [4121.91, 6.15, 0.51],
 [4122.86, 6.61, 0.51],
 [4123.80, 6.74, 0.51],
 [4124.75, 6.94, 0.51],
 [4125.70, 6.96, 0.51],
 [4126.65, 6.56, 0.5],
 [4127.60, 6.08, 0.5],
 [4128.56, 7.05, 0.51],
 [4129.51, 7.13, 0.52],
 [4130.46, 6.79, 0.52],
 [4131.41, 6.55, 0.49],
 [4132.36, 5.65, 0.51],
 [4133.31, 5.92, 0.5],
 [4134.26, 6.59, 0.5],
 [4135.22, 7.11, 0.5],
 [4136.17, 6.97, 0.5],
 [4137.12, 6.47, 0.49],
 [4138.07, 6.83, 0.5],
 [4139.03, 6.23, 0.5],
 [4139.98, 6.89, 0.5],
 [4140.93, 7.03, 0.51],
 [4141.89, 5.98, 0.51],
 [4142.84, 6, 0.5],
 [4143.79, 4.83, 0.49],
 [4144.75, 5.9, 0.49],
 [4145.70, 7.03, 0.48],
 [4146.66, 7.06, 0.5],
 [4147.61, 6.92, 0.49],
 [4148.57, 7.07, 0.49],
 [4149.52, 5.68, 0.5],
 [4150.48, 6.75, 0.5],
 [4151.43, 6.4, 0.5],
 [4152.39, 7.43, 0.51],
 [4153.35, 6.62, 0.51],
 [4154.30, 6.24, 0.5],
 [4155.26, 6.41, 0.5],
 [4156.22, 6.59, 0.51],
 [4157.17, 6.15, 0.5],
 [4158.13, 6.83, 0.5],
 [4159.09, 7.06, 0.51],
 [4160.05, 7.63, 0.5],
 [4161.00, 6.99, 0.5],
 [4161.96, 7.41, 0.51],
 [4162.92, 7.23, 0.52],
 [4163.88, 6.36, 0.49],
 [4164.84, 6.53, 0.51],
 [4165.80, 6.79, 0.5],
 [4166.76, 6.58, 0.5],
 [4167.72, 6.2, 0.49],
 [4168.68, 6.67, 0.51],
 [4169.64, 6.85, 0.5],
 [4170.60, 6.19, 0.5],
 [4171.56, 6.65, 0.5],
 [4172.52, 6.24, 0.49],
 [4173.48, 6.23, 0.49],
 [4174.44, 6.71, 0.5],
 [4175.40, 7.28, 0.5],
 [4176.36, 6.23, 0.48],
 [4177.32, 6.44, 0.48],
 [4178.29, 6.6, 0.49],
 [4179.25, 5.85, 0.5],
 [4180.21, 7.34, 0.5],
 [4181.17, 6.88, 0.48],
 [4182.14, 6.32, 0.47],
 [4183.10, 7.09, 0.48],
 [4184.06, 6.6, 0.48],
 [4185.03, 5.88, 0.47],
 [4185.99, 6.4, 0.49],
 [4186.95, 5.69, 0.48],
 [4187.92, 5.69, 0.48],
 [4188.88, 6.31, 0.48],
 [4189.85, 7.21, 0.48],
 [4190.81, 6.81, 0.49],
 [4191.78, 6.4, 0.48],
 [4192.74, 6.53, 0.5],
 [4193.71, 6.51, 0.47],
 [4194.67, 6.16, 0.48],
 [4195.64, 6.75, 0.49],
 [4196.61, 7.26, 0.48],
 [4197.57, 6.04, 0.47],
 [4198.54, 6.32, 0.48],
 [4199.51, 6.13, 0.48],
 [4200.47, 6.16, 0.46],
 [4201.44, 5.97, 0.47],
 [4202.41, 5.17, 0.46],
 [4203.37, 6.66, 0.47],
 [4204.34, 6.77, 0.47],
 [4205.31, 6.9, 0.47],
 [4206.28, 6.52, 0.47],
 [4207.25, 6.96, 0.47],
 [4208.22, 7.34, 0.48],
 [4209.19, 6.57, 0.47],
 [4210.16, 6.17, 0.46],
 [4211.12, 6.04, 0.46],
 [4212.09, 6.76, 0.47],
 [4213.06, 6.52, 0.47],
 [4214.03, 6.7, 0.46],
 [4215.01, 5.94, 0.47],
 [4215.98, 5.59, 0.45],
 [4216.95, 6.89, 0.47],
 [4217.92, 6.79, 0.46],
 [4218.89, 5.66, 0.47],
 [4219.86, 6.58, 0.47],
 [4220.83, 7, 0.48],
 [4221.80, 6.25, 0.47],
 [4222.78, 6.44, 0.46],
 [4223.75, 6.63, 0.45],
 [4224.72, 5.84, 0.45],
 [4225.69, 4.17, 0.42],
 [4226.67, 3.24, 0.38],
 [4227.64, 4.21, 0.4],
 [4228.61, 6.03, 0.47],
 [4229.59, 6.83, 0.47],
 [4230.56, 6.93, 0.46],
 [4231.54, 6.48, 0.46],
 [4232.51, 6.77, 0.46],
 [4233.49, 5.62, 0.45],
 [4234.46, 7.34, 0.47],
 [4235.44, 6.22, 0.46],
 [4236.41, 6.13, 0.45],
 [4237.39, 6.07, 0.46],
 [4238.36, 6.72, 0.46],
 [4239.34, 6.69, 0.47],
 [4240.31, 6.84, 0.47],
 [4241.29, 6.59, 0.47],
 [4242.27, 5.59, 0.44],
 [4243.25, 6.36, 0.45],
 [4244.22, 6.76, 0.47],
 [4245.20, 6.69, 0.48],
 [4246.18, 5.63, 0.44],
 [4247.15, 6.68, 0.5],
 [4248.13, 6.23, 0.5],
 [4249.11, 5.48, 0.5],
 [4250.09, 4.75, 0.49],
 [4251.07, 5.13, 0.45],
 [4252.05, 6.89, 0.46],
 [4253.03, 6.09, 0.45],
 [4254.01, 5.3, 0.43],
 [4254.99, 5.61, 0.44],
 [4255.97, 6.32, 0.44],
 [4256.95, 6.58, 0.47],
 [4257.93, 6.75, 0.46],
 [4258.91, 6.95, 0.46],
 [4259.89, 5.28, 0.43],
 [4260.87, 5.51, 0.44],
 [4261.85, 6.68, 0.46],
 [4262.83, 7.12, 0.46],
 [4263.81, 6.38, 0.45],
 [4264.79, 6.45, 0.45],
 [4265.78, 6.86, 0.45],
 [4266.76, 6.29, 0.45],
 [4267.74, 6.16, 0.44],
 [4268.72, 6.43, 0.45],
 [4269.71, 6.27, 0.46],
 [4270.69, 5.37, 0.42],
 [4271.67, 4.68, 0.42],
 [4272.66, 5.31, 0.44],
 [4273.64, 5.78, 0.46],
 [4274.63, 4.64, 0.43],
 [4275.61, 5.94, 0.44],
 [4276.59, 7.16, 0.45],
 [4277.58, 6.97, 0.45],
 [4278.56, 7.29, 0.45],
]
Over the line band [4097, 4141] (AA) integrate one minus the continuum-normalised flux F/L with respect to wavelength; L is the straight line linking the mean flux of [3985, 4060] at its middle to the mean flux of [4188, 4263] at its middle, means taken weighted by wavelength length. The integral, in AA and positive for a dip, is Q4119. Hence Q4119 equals -1.6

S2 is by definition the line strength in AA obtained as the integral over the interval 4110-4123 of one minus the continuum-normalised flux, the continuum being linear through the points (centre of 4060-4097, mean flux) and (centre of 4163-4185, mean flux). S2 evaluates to -0.4 AA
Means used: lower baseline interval 6.34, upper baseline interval 6.57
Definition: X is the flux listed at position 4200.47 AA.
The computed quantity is 6.16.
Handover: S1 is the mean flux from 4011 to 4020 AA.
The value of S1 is 6.48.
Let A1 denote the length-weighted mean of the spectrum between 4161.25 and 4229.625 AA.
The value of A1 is 6.37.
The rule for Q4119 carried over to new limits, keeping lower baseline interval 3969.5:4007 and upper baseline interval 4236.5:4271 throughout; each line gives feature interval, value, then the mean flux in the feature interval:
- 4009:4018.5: -1.04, 6.38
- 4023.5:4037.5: -1.44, 6.39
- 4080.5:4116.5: -3.93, 6.57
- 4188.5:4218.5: -1.74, 6.48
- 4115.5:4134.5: -2.00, 6.6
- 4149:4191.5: -3.75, 6.59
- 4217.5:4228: 0.74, 5.72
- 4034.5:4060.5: -2.68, 6.42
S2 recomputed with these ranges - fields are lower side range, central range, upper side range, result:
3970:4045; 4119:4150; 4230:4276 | -1.9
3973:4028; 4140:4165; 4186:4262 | -1.6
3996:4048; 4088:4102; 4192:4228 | -0.5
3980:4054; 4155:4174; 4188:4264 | -1.2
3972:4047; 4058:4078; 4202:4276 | 0.3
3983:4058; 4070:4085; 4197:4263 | 0.2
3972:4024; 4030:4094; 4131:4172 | -0.1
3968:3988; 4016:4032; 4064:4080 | -3.0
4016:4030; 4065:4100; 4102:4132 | 0.7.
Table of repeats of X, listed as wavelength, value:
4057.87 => 6.02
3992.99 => 6.88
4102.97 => 5.43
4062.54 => 5.96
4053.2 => 6.8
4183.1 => 7.09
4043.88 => 5.91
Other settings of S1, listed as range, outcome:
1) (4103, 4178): 6.63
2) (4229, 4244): 6.48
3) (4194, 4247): 6.29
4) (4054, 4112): 6.41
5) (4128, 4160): 6.56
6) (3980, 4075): 6.31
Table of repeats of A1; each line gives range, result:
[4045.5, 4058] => 6.41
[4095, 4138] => 6.54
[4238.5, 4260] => 6.17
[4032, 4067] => 6.25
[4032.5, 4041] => 6.56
